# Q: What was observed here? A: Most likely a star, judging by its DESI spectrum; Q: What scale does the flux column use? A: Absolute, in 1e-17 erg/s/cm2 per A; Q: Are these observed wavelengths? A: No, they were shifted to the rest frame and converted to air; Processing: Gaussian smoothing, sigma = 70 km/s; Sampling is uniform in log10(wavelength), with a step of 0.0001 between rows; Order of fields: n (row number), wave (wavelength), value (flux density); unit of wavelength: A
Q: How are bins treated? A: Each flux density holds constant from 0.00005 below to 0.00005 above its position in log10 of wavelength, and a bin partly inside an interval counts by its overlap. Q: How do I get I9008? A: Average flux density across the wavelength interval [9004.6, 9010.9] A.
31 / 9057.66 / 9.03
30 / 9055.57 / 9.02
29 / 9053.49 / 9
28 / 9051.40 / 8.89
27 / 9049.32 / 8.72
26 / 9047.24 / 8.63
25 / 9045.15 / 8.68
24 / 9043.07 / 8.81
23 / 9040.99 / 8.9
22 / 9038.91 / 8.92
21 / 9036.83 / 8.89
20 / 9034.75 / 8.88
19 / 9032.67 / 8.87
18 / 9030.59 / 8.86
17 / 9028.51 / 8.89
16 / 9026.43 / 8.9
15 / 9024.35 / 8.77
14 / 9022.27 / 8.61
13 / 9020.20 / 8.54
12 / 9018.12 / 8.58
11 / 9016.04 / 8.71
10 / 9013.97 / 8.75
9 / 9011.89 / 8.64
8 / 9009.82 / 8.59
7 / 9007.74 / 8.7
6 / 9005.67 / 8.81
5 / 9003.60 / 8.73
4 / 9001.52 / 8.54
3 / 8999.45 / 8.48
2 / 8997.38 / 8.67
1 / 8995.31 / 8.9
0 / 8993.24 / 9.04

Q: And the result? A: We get 8.71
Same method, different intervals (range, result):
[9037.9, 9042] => 8.91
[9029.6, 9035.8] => 8.87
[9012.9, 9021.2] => 8.64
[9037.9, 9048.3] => 8.79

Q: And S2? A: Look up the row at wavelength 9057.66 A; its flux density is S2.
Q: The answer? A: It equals 9.03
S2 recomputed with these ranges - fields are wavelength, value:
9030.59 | 8.86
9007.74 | 8.7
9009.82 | 8.59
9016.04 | 8.71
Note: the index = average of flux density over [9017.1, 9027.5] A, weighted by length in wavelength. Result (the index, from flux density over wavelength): 8.68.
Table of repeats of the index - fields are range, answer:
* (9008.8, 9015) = 8.66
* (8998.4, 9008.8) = 8.65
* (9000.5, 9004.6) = 8.62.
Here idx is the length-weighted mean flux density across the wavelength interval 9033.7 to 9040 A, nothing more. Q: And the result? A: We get 8.9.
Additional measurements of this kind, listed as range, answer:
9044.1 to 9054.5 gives 8.78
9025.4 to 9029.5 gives 8.89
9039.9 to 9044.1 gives 8.86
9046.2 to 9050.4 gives 8.69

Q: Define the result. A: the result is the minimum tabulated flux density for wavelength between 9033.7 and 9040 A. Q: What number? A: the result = 8.88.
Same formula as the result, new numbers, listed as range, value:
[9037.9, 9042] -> 8.9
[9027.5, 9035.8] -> 8.86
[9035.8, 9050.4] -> 8.63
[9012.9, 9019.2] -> 8.58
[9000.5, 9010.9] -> 8.54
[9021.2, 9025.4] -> 8.61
